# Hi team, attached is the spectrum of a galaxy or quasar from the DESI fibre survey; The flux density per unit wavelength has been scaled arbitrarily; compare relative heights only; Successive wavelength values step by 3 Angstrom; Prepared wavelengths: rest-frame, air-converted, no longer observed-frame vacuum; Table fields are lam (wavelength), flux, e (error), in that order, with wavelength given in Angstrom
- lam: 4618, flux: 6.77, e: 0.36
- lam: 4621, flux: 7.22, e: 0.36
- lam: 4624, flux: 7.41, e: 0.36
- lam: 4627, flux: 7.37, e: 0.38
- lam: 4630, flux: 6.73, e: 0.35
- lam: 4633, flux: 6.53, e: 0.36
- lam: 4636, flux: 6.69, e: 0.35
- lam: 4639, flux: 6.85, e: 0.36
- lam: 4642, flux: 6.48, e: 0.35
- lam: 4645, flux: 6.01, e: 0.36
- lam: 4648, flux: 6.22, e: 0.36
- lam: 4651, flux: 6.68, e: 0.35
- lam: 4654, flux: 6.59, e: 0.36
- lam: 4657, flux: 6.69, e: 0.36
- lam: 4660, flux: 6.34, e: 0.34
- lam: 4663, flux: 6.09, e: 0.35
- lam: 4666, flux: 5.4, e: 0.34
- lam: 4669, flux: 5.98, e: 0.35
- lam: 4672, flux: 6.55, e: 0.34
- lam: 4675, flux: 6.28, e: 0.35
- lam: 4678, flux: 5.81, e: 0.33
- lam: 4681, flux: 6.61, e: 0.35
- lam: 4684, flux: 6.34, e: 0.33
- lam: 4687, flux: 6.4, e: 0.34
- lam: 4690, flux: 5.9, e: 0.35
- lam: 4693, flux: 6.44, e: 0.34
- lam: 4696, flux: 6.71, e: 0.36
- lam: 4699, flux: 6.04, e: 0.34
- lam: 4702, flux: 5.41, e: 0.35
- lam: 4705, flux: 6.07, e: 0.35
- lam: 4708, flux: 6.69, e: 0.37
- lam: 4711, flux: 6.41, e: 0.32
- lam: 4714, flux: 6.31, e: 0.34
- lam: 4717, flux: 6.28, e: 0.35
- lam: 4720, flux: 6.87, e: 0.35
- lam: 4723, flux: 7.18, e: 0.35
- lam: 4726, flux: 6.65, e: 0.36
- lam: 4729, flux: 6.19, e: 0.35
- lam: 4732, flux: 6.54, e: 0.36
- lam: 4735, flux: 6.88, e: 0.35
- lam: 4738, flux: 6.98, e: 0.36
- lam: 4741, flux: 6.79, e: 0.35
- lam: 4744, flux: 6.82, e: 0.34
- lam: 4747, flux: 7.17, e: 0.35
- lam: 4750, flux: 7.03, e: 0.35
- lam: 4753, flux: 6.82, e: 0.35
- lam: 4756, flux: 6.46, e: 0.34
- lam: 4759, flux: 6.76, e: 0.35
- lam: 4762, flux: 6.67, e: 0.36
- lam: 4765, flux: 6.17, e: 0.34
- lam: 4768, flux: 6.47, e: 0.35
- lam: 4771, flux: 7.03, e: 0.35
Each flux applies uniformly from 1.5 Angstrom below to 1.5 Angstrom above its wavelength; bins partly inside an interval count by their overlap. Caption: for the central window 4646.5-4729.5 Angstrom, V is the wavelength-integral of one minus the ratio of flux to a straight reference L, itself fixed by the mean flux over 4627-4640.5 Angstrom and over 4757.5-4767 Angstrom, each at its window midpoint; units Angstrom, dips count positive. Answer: 4.3 Angstrom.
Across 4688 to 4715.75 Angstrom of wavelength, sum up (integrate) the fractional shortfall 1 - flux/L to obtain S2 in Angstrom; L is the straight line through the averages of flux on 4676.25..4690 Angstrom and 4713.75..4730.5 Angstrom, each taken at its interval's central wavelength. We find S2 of 0.8 Angstrom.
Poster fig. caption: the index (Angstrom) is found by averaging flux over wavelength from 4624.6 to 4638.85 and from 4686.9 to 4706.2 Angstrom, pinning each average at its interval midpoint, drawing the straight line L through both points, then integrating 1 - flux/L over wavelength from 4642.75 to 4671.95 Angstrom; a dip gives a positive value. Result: 1.46 Angstrom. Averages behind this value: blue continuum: 6.87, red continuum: 6.12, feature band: 6.25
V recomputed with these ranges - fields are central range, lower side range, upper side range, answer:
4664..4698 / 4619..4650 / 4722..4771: 2.7 Angstrom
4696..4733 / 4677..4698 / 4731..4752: 1.2 Angstrom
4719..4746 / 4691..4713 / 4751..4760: -1.1 Angstrom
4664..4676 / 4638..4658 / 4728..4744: 0.9 Angstrom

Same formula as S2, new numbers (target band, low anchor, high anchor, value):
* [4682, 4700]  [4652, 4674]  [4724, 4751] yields 0.4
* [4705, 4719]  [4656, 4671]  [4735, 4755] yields 0.4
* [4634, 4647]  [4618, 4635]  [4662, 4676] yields 0.4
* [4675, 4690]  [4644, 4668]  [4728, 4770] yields 0.3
